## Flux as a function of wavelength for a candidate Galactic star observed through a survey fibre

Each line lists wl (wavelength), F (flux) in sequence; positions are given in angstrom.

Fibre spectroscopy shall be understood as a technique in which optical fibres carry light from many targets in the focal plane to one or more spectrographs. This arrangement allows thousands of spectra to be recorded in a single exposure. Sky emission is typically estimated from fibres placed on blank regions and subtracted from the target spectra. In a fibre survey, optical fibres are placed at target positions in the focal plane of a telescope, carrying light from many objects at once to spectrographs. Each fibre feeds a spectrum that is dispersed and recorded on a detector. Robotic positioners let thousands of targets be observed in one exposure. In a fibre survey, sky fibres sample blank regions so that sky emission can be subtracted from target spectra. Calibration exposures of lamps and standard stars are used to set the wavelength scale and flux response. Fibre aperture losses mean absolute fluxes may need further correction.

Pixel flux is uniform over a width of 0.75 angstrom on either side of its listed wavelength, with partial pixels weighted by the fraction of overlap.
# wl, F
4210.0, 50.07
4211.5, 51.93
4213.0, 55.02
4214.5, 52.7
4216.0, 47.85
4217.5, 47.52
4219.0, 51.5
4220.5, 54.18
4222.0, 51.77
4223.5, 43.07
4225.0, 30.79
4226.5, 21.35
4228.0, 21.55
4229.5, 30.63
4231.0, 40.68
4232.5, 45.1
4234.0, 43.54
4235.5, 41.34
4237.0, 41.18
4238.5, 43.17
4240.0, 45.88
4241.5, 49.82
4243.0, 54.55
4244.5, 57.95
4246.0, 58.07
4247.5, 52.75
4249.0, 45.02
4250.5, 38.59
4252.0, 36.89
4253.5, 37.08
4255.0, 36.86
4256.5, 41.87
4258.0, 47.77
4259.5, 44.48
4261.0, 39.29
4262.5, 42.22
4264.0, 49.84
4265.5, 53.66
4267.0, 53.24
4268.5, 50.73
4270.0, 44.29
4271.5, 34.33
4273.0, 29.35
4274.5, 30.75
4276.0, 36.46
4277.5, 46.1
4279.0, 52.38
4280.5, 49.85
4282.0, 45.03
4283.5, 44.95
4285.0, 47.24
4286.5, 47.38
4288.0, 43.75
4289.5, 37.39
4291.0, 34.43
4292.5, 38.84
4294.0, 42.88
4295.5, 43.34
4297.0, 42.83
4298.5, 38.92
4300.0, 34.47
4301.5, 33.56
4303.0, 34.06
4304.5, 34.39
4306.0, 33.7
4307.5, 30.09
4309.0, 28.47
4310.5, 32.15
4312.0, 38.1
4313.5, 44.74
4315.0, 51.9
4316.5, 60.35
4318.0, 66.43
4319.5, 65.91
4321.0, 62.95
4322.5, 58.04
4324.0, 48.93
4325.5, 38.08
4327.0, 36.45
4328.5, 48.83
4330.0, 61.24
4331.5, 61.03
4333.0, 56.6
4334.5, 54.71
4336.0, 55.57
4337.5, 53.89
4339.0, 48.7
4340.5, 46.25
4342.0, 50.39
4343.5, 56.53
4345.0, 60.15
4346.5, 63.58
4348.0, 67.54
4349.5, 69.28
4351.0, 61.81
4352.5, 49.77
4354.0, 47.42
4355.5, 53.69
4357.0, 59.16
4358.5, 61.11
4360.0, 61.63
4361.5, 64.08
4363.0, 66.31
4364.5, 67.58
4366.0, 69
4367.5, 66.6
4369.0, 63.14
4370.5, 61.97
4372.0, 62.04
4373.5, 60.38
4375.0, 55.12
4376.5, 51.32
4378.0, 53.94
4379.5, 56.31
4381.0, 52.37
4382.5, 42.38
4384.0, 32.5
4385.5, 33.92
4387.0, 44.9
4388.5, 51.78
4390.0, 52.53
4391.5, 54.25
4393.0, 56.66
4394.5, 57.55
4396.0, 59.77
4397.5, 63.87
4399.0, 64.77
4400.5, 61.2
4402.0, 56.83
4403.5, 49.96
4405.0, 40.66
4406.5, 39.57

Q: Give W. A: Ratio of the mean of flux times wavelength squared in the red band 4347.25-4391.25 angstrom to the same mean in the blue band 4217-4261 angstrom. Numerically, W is 1.39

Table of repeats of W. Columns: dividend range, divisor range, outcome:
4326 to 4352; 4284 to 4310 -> 1.50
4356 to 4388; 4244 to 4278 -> 1.36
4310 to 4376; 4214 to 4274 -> 1.36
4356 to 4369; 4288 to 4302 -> 1.70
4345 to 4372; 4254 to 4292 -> 1.49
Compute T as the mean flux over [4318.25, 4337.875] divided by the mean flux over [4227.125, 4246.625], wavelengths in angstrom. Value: 1.24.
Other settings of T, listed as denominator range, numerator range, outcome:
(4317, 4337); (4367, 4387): 0.96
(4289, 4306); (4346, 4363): 1.60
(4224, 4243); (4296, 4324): 1.14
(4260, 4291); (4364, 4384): 1.32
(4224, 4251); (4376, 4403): 1.24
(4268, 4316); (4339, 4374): 1.51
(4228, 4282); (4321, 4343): 1.18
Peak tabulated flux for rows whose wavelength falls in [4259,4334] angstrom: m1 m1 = 66.43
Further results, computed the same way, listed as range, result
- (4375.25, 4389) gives 56.31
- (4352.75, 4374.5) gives 69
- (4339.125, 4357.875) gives 69.28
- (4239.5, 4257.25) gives 58.07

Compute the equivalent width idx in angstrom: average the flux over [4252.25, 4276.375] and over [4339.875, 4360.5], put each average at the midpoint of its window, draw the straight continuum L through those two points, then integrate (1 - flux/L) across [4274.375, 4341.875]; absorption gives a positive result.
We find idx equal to 6.13 angstrom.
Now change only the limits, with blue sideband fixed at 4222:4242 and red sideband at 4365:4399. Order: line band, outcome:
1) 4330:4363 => -4.2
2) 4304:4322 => 0.6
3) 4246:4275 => -1.0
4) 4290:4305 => 2.6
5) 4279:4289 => -0.5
